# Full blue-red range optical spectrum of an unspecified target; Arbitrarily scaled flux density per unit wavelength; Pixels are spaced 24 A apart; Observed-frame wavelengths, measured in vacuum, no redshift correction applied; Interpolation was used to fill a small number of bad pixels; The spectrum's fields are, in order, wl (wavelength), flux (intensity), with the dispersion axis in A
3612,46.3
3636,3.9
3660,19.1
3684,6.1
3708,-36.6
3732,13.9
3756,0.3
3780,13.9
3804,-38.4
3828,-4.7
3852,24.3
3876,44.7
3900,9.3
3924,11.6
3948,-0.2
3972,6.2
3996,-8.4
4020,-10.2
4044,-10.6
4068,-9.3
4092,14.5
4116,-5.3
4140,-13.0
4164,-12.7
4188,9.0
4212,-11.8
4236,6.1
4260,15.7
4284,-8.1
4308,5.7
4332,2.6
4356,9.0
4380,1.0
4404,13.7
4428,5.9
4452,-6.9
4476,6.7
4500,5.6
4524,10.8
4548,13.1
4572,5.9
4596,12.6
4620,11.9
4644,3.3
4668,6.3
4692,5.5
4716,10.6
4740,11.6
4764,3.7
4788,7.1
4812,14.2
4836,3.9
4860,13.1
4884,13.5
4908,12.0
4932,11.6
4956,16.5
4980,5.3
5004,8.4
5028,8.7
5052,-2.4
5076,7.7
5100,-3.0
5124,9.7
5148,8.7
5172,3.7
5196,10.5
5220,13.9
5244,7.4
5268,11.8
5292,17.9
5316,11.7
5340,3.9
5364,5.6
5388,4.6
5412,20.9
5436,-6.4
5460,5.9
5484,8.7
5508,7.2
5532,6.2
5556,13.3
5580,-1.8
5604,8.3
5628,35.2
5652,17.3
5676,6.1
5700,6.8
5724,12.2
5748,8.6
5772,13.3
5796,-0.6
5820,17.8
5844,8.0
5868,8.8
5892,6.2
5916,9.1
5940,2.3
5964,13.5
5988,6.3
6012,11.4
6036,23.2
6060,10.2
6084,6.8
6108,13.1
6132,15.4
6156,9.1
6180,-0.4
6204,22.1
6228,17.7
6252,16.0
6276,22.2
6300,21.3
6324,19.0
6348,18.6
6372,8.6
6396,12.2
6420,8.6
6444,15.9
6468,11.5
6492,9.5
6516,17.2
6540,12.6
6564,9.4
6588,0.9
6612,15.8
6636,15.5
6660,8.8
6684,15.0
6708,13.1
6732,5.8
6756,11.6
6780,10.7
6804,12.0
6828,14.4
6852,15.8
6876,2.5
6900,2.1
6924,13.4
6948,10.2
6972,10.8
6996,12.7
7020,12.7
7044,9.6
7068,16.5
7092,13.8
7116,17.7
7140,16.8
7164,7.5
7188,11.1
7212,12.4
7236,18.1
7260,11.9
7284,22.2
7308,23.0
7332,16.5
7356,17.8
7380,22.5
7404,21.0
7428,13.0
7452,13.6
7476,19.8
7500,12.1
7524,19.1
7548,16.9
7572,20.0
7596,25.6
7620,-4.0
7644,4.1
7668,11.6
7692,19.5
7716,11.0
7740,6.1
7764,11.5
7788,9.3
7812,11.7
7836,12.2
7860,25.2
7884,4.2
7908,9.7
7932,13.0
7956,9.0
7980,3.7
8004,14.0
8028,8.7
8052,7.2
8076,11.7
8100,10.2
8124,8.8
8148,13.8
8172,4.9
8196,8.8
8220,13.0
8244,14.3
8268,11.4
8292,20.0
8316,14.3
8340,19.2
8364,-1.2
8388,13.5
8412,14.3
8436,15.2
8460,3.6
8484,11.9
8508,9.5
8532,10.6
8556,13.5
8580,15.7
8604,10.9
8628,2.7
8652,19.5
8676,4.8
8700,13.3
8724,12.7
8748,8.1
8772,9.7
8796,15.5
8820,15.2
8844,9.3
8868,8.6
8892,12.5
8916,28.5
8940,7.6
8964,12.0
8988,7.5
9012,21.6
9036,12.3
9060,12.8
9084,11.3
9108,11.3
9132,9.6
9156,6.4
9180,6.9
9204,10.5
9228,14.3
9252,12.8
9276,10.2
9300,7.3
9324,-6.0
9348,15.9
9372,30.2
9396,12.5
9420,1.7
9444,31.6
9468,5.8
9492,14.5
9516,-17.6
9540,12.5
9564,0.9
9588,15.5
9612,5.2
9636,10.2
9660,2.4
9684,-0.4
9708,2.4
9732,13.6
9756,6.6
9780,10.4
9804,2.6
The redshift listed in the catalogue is 0.13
